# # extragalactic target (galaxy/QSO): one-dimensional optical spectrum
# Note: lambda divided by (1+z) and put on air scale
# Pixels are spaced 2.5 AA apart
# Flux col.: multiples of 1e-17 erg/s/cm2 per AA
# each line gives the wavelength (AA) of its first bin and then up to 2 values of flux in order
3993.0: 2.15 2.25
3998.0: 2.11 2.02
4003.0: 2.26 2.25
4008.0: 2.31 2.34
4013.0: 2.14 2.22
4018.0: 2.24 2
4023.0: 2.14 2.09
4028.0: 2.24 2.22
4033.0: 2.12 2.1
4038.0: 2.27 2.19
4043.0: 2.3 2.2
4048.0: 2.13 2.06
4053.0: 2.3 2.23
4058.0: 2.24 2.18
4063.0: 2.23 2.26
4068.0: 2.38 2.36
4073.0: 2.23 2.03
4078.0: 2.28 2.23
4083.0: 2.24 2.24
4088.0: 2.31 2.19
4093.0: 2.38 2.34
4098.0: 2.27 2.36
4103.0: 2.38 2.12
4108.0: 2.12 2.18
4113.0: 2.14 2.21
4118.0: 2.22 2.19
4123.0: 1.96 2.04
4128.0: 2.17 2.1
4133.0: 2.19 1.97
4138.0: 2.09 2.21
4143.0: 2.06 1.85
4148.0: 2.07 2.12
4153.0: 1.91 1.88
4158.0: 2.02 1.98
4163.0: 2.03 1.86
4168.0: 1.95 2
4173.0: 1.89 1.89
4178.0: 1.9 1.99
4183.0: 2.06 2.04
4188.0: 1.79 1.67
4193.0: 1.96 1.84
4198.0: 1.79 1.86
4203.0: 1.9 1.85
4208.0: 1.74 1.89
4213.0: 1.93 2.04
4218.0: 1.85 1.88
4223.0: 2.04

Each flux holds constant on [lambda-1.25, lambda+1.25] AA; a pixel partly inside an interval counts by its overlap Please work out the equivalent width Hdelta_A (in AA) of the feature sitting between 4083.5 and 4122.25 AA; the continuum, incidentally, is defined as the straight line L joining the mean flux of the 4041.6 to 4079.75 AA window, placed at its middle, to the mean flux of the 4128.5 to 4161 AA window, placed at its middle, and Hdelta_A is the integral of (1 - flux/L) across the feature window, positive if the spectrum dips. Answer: -1.9 AA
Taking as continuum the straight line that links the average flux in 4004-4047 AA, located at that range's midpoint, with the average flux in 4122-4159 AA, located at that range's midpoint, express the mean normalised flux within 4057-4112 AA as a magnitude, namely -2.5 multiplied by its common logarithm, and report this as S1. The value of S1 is -0.07 mag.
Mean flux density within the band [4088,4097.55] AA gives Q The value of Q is 2.3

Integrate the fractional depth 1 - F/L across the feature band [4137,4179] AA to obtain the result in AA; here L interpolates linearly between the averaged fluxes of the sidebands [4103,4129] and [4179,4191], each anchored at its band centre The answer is 0.61 AA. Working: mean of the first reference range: 2.15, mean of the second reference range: 1.92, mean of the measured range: 1.98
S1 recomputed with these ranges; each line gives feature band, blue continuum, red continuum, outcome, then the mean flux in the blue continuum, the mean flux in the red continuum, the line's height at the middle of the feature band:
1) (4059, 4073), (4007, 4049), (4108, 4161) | -0.062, 2.19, 2.08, 2.15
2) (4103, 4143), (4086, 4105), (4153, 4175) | 0.015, 2.31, 1.95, 2.16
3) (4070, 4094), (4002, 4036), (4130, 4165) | -0.066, 2.19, 2.03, 2.11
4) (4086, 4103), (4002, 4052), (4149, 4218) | -0.118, 2.19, 1.92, 2.07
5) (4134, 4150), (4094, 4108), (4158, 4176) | 0.014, 2.28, 1.95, 2.08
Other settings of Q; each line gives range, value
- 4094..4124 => 2.21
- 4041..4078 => 2.22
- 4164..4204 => 1.9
